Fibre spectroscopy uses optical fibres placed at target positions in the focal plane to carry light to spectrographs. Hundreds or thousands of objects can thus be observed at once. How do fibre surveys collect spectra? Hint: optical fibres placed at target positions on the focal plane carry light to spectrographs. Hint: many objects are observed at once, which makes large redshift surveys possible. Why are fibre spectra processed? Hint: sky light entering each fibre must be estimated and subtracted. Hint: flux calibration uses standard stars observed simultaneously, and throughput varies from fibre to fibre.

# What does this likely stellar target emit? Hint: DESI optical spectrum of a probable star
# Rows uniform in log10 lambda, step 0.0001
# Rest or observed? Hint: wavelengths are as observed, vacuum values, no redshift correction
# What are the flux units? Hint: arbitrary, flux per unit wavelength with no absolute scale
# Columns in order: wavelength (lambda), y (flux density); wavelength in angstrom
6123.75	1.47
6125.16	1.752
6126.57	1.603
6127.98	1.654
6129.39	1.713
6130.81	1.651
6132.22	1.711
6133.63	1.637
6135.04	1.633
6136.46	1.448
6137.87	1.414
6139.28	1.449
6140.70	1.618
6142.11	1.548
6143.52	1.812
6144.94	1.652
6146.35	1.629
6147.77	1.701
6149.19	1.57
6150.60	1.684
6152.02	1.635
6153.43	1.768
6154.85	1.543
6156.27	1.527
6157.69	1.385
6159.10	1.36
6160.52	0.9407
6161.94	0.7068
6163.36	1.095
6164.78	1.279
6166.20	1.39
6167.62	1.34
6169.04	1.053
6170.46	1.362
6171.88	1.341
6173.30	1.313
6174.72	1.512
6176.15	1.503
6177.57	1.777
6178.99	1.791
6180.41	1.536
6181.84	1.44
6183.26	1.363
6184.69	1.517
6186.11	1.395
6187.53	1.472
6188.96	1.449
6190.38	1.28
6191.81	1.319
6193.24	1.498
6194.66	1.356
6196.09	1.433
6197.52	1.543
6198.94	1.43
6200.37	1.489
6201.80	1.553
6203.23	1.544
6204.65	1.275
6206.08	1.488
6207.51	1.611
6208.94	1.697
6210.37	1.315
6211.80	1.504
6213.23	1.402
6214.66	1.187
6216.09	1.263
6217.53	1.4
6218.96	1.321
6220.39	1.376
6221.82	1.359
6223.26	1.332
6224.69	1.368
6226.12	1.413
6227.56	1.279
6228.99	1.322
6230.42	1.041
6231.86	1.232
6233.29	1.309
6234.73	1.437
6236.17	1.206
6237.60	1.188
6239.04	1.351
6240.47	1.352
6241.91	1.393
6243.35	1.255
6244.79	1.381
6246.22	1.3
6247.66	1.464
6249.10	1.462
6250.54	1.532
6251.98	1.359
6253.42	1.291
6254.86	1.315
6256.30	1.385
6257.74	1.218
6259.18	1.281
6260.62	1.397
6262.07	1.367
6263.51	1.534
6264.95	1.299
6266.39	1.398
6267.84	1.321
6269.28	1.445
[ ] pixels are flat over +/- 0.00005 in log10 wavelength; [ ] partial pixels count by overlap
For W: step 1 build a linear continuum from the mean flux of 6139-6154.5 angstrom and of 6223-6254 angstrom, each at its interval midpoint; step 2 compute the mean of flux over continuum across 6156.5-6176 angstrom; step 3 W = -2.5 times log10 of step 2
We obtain 0.25 mag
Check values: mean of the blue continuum 1.65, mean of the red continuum 1.33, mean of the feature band 1.25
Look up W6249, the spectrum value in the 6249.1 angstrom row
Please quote 1.462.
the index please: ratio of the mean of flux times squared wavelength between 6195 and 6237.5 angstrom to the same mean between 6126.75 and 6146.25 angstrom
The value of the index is 0.88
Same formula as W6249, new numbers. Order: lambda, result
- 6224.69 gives 1.368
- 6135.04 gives 1.633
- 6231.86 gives 1.232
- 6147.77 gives 1.701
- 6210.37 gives 1.315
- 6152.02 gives 1.635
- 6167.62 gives 1.34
